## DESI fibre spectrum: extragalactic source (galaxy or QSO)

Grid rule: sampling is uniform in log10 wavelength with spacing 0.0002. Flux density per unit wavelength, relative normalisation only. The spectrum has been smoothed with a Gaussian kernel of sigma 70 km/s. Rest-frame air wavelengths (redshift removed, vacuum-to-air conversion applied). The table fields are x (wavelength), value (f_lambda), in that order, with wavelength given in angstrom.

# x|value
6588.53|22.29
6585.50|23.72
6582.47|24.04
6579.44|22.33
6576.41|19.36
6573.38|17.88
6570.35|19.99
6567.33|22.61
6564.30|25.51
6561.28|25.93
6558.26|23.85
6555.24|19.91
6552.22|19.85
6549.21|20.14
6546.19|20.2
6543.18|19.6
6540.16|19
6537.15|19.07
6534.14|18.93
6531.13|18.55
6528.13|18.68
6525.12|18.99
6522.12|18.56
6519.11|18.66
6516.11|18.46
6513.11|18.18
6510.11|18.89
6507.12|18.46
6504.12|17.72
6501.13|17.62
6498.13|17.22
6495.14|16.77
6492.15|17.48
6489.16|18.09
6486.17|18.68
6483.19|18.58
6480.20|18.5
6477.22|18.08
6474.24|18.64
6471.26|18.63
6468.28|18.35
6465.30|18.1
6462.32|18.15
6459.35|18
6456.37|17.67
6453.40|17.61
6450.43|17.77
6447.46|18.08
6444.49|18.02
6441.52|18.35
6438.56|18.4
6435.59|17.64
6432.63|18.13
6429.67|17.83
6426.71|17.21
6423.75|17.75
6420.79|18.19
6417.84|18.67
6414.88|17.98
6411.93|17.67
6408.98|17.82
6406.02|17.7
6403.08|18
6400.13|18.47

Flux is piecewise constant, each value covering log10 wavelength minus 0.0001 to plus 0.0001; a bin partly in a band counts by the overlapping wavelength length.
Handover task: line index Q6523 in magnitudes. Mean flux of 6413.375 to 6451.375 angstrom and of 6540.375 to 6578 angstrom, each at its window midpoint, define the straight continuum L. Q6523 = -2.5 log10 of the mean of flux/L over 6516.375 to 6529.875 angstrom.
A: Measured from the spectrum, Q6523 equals 0.09 mag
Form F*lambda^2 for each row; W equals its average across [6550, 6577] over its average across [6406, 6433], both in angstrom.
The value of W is 1.27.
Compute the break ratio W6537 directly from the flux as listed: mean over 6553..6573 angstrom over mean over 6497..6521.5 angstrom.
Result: 1.24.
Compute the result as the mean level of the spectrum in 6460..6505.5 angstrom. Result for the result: 18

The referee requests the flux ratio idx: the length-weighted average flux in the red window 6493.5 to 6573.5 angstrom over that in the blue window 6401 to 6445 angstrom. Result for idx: 1.1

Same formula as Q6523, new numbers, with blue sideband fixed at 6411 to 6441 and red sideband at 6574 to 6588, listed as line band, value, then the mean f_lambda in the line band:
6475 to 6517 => 0.101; 18.1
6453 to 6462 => 0.058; 17.8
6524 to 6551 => 0.091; 19.3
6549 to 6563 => -0.037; 22.2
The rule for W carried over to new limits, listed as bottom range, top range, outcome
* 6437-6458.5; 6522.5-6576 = 1.17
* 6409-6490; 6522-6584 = 1.18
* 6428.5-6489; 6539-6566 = 1.22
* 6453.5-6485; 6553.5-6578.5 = 1.23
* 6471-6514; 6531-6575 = 1.17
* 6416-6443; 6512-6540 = 1.07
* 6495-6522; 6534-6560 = 1.13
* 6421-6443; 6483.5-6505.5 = 1.01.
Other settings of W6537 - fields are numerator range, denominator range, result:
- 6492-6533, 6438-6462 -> 1.01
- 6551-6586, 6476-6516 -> 1.22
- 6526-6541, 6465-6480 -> 1.02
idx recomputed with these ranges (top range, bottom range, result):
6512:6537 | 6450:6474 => 1.03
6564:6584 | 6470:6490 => 1.16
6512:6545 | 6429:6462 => 1.05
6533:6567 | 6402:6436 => 1.18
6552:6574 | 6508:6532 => 1.19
